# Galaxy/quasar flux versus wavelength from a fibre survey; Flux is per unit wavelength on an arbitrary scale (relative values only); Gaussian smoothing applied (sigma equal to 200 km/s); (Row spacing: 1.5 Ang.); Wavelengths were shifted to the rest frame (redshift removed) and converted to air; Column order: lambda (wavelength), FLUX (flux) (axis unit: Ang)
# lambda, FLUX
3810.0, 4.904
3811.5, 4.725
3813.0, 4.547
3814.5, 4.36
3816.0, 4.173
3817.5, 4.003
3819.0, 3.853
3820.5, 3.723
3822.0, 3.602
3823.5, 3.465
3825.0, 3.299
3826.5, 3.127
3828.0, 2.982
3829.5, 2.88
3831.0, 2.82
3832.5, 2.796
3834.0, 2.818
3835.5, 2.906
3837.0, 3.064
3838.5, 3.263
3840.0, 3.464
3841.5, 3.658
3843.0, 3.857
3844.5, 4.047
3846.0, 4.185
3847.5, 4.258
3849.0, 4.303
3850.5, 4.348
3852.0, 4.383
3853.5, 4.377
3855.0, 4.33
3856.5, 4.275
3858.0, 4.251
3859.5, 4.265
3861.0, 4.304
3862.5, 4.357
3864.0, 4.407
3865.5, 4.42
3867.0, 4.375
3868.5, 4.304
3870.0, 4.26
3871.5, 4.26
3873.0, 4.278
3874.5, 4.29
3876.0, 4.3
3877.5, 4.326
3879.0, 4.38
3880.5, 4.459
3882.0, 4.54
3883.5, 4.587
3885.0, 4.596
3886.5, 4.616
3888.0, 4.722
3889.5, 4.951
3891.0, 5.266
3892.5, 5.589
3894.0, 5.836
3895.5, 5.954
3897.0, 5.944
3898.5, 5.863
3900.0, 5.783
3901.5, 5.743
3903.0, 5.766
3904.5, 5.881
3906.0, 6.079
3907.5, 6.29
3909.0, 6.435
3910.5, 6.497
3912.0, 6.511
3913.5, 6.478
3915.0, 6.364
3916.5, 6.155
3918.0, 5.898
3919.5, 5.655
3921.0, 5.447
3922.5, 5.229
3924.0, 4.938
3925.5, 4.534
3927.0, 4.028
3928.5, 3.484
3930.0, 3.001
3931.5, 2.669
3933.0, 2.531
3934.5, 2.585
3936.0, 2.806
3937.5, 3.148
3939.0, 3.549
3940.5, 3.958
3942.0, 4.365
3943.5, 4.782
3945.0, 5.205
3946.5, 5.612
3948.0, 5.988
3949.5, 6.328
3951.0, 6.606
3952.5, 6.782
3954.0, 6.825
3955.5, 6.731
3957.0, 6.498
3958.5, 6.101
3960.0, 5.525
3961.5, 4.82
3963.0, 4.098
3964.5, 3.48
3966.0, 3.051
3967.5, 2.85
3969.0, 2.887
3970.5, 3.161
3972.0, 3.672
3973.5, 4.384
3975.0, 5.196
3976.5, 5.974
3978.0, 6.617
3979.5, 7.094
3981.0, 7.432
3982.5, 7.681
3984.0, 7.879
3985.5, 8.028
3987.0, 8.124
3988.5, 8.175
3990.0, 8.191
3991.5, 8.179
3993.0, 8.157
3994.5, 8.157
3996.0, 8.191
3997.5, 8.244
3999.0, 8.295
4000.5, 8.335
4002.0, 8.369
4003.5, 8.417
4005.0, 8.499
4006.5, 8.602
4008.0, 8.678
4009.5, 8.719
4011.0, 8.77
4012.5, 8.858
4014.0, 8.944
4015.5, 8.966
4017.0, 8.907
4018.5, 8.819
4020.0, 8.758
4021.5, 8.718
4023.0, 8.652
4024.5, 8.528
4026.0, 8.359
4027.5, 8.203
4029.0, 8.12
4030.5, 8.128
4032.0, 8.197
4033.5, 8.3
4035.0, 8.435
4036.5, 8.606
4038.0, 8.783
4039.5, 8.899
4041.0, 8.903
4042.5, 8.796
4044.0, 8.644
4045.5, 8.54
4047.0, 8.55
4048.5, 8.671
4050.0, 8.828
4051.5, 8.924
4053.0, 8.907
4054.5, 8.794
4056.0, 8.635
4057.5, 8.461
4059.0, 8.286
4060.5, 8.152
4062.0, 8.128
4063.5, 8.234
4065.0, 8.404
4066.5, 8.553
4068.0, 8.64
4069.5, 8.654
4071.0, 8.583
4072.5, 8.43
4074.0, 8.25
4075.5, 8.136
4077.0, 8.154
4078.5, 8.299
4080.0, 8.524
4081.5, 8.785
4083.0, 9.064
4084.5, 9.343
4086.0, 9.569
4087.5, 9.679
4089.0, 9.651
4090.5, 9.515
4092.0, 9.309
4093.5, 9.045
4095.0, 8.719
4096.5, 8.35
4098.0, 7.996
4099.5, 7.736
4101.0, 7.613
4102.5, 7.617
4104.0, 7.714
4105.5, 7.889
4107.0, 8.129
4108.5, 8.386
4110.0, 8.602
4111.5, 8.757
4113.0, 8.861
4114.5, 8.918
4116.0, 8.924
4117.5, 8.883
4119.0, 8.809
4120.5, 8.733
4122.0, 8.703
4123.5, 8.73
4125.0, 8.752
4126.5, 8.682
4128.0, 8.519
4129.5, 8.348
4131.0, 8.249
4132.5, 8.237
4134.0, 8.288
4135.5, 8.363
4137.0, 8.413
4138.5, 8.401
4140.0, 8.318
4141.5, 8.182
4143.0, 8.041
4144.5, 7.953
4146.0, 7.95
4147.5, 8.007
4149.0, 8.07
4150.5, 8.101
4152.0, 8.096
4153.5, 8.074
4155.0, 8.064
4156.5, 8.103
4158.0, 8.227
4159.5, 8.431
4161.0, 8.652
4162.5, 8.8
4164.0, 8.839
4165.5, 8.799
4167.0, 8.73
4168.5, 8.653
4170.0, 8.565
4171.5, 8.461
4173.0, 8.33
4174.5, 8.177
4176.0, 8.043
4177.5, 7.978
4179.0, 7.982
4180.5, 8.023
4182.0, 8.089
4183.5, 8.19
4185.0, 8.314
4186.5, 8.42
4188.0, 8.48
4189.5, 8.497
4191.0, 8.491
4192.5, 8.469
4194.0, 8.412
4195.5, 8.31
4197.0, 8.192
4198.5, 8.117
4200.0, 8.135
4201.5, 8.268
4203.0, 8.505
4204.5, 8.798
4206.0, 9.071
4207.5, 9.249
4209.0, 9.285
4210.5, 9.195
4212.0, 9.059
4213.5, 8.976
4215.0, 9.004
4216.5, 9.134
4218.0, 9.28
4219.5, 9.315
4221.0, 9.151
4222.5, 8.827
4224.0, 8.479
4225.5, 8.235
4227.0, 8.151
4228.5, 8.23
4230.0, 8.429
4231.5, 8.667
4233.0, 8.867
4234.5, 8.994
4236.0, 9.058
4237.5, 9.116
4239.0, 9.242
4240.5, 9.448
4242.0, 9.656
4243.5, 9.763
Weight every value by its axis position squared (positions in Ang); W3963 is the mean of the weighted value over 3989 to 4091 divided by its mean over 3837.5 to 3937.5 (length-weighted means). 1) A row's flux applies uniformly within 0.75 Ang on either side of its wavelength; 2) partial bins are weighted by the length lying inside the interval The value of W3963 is 2.0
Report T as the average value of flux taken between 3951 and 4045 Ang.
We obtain 7.39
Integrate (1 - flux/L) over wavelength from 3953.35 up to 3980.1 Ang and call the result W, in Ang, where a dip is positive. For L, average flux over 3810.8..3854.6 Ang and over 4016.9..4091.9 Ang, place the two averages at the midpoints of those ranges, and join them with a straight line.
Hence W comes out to 7.03 Ang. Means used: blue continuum 3.7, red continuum 8.65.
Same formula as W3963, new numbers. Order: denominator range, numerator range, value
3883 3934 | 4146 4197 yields 1.80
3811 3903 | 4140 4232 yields 2.34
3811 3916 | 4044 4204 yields 2.13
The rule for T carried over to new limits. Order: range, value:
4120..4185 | 8.33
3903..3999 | 5.6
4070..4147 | 8.53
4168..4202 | 8.28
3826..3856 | 3.6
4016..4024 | 8.77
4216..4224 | 9.08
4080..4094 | 9.29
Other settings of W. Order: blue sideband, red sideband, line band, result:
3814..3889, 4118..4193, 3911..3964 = 2.1 Ang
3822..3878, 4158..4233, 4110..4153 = -4.2 Ang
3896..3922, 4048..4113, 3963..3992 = 5.1 Ang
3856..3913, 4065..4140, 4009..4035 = -4.7 Ang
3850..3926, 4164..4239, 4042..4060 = -4.5 Ang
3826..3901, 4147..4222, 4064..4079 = -3.0 Ang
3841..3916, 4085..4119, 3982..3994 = -2.3 Ang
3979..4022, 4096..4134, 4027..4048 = -0.4 Ang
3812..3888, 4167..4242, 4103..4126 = -3.5 Ang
